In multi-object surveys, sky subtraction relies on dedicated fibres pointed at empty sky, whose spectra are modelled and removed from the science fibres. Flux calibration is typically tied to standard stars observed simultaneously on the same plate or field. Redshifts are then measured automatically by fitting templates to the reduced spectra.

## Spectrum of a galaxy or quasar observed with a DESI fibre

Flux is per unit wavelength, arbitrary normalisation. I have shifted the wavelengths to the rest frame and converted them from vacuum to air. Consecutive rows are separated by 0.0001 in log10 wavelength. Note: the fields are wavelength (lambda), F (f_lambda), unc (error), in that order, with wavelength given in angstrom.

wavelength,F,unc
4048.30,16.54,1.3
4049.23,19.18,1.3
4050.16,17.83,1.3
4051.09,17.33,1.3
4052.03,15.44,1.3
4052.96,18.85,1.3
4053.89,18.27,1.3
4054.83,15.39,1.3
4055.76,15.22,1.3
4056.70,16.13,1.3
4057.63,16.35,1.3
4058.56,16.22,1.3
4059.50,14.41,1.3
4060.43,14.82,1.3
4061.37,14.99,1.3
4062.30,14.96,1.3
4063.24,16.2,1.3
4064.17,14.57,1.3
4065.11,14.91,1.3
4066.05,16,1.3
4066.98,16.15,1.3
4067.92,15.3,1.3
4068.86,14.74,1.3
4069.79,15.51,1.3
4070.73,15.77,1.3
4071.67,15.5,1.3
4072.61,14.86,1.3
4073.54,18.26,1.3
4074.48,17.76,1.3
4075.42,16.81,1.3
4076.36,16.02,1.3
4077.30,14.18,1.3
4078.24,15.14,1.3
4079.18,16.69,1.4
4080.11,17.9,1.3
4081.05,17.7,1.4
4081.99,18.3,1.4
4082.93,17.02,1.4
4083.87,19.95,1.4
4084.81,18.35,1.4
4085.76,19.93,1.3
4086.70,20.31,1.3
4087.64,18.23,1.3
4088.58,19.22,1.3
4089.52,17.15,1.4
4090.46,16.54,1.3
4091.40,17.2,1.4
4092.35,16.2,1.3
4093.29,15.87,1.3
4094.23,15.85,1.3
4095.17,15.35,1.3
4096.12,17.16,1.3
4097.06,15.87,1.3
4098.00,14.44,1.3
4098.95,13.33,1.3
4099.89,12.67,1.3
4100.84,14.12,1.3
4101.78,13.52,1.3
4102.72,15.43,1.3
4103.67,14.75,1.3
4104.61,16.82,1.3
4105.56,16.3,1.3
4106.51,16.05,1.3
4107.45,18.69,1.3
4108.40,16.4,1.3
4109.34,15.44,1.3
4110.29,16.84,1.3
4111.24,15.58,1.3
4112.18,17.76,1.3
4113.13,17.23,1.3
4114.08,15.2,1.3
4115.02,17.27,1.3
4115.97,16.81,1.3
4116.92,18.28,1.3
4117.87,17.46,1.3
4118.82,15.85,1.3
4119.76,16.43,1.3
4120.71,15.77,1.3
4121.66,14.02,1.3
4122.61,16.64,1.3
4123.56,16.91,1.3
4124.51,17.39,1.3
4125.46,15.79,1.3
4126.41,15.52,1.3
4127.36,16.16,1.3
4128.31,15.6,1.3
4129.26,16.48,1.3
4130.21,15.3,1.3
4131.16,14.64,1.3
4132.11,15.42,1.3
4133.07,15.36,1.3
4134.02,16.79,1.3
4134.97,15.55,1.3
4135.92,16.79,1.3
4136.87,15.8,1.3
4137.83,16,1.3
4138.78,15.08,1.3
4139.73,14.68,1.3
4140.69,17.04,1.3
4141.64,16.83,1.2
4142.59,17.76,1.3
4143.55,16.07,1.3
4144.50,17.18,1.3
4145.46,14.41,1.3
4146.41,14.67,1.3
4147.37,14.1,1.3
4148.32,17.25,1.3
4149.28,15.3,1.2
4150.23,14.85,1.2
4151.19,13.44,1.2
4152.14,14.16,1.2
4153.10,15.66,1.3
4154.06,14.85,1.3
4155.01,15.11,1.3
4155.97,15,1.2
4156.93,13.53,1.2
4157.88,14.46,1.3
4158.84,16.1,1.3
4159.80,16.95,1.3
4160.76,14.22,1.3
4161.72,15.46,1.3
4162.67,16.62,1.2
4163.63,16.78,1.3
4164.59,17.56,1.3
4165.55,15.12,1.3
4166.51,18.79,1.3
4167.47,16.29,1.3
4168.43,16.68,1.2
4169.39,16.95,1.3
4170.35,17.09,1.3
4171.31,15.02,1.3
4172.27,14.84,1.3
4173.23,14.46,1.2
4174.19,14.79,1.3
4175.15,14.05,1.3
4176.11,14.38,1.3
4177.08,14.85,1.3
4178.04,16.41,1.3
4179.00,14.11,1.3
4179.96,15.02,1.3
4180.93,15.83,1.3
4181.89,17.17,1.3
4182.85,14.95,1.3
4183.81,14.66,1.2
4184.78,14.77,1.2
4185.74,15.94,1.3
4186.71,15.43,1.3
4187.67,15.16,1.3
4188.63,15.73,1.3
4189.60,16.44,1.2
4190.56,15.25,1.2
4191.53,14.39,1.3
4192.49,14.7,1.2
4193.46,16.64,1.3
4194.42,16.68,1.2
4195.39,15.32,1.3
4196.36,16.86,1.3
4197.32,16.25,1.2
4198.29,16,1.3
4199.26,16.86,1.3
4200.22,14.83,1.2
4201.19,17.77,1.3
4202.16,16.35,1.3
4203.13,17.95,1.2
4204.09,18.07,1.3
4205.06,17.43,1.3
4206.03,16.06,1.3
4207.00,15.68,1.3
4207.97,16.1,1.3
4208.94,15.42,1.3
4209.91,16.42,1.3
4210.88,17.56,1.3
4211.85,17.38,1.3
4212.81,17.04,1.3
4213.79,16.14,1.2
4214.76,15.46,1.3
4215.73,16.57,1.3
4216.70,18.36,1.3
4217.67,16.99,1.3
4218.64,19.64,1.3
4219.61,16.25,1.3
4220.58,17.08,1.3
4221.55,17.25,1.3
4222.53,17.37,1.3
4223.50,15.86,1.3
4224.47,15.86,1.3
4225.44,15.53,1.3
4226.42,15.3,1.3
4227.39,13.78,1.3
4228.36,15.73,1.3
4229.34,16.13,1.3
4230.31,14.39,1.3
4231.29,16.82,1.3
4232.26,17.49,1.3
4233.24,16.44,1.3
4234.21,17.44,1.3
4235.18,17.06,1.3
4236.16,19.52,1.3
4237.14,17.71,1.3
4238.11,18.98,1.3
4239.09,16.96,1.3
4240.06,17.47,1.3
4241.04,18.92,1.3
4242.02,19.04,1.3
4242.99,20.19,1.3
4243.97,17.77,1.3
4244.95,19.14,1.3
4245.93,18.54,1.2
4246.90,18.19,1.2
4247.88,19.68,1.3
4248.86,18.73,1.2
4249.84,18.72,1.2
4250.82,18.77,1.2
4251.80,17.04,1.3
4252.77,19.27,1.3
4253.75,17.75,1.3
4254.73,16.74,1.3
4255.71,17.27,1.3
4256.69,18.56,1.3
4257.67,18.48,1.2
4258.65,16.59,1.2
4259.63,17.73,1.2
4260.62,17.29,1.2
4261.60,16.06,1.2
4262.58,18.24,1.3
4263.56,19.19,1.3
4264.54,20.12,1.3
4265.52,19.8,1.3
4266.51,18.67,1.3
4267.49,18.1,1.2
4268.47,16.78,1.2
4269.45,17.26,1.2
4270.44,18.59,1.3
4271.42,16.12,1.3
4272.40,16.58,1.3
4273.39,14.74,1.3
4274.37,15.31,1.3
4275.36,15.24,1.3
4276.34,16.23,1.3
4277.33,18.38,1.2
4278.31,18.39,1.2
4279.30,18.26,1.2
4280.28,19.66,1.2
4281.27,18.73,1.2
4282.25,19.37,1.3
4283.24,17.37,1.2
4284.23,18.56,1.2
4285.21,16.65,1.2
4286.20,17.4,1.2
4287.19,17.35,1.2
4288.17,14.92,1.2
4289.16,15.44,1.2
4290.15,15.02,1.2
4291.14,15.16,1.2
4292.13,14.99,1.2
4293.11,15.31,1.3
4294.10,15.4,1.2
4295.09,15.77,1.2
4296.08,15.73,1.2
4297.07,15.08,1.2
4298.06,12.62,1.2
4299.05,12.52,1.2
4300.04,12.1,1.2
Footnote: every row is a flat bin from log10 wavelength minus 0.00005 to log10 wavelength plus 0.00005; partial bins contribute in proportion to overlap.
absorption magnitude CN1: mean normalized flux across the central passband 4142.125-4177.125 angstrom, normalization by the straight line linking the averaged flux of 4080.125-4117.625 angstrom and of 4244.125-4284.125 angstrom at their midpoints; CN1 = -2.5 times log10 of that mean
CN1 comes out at 0.10 mag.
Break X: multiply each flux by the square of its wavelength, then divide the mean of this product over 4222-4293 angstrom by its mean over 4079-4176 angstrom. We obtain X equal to 1.1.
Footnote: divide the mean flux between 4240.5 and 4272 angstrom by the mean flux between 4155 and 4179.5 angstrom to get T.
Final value 1.2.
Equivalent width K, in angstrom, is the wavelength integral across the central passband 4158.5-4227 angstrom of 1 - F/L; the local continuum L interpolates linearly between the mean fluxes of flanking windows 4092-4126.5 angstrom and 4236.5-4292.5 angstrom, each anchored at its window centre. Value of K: 3.1 angstrom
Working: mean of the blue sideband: 16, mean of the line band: 16.1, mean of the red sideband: 17.7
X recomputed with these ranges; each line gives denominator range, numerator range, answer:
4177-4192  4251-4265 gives 1.20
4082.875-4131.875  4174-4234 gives 1.03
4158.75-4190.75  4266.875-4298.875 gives 1.11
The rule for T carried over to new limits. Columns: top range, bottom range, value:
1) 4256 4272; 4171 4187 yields 1.19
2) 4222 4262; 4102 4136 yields 1.08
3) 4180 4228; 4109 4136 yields 1.00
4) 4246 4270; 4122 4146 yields 1.13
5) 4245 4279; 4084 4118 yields 1.08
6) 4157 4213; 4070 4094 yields 0.93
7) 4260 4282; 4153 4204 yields 1.12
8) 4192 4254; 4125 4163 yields 1.10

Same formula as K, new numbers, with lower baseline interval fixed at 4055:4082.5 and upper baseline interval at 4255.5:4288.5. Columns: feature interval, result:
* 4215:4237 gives 0.69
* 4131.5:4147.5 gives 0.60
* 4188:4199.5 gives 0.72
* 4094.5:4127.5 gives 0.58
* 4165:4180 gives 1.07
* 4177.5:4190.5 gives 1.06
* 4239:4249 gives -0.74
